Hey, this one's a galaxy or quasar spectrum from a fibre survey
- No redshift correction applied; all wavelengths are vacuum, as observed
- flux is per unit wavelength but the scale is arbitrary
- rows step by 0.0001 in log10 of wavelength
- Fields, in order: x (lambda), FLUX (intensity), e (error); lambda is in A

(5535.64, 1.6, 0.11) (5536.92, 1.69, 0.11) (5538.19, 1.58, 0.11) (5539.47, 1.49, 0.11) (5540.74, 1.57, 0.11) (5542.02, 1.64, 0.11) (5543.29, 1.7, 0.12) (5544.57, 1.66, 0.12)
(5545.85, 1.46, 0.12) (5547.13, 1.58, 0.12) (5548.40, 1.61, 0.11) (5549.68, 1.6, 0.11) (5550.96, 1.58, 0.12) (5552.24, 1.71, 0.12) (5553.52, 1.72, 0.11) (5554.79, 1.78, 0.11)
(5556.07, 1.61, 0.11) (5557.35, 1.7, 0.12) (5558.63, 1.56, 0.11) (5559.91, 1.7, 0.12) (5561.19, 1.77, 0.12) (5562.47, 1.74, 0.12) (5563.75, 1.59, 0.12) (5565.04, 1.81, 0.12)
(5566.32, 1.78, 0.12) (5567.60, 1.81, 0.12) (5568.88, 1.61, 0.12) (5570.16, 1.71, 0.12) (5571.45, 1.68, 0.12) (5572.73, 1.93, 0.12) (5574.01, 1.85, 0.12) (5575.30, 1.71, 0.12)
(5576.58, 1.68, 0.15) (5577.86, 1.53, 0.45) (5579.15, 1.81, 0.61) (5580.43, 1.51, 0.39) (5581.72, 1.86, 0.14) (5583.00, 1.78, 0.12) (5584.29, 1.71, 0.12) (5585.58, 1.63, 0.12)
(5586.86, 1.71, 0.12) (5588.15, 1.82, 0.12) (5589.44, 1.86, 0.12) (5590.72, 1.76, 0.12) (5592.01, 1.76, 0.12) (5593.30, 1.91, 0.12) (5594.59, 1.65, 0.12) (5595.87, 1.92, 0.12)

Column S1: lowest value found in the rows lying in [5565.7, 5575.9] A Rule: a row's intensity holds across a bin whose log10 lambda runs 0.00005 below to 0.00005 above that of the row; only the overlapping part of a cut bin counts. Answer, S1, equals 1.61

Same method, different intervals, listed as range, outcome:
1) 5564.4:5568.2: 1.78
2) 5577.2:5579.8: 1.53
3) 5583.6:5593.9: 1.63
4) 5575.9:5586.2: 1.51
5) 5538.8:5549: 1.46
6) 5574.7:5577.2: 1.68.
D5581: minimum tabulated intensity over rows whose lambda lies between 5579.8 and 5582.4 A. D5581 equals 1.51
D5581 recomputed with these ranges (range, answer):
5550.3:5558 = 1.58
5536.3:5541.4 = 1.49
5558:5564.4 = 1.56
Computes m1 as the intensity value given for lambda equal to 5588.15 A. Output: 1.82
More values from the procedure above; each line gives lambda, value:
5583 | 1.78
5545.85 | 1.46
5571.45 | 1.68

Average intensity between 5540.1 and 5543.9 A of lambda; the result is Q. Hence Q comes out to 1.64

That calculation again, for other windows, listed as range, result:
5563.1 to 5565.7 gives 1.7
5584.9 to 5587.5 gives 1.67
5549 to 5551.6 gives 1.59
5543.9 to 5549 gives 1.58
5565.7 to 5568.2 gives 1.8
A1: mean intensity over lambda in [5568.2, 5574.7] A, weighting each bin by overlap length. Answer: 1.76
